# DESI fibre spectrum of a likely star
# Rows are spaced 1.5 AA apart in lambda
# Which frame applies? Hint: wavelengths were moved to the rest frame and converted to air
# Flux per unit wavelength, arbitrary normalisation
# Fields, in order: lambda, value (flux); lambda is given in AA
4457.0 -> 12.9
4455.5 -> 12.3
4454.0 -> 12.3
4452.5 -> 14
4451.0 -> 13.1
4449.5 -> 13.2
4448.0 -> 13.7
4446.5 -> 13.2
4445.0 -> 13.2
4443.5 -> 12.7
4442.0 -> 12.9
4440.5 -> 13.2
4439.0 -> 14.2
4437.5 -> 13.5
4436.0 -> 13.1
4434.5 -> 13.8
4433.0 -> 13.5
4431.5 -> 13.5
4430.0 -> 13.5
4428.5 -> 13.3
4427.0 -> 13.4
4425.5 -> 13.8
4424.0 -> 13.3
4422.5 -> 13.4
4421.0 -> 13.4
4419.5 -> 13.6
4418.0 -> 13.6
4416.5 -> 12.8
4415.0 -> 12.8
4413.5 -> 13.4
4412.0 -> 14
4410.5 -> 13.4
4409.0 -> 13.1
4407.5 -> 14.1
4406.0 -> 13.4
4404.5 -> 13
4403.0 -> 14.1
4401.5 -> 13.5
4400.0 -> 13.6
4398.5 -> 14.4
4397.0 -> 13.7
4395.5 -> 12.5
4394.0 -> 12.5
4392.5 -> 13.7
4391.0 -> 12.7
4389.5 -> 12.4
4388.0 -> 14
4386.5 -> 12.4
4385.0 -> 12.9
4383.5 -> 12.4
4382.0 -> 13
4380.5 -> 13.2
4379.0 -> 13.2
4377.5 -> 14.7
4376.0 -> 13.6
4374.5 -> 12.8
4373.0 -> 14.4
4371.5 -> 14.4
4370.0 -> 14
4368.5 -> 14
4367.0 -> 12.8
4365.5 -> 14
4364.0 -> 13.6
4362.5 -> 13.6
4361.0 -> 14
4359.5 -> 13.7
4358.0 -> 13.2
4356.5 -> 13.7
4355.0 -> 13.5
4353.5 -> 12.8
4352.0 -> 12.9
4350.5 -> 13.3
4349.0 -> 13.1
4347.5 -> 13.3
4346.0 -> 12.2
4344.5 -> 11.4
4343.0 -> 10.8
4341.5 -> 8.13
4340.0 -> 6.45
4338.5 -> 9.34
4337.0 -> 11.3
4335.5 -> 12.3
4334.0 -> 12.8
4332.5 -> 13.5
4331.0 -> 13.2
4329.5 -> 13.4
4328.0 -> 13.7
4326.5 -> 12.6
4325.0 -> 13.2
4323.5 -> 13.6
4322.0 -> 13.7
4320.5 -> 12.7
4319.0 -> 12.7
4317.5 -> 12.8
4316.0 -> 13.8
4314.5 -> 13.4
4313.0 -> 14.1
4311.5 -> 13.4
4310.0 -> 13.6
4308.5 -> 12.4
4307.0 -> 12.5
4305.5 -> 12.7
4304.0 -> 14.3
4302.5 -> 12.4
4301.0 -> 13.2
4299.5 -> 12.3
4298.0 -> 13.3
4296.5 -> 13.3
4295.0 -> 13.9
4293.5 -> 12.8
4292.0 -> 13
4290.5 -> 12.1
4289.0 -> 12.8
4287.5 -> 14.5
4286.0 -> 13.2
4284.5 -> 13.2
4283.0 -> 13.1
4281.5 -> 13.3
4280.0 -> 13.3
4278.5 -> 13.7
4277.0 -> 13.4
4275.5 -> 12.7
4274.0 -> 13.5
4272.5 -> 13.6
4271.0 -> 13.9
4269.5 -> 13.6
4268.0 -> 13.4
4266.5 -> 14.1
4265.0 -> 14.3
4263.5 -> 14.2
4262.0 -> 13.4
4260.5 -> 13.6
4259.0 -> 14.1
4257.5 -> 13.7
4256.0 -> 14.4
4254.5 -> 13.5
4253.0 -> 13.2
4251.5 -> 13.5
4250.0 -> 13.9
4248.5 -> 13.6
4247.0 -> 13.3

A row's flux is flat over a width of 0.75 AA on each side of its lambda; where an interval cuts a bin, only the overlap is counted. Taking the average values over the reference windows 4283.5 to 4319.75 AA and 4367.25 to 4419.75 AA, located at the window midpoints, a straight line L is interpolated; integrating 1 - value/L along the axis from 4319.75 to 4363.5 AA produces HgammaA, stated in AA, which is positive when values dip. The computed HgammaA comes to 2.6 AA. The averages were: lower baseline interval 13.2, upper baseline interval 13.4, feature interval 12.5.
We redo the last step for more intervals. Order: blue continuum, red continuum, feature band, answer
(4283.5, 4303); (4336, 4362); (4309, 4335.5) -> -1.6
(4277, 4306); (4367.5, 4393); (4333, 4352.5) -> 2.9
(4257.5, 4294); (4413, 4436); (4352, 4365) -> -0.1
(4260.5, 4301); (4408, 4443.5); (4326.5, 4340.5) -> 1.5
